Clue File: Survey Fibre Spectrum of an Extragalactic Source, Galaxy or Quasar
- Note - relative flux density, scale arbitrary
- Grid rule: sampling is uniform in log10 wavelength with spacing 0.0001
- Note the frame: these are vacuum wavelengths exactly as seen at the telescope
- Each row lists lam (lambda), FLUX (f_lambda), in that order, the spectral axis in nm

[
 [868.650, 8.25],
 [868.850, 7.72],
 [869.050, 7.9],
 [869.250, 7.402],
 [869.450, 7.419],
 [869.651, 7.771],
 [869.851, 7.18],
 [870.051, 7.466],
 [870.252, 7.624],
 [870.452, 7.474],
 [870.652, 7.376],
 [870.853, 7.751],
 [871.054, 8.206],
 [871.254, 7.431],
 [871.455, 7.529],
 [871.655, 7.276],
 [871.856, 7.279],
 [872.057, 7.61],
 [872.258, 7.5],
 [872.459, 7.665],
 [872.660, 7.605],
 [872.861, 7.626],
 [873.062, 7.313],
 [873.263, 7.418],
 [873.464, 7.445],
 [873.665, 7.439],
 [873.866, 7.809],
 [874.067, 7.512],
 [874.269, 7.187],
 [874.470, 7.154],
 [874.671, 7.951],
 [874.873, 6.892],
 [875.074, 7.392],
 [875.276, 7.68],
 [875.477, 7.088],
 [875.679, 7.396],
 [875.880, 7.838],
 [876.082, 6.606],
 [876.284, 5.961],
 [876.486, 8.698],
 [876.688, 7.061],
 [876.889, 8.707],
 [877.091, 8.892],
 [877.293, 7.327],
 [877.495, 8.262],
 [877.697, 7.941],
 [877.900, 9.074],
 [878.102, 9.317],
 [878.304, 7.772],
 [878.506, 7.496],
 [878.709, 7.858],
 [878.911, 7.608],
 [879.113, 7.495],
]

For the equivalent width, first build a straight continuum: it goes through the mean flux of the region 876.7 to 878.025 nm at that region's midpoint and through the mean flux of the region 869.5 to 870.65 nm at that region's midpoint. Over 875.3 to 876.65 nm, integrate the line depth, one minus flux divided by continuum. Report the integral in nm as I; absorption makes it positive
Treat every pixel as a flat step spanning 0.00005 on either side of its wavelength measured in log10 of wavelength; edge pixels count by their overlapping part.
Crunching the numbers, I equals 0.14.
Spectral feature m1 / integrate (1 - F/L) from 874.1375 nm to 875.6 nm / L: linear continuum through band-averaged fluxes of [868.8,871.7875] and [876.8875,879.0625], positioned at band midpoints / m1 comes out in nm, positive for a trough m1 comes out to 0.11 nm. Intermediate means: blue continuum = 7.56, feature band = 7.34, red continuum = 8.16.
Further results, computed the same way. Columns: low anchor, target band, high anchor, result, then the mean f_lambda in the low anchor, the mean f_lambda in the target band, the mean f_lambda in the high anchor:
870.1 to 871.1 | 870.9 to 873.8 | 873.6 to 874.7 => 0.012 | 7.64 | 7.53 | 7.48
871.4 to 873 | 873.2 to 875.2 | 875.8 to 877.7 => 0.046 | 7.5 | 7.42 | 7.72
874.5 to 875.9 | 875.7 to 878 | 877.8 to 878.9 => 0.008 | 7.43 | 7.83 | 8.25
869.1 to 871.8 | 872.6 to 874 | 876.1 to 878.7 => 0.036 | 7.53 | 7.52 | 7.99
